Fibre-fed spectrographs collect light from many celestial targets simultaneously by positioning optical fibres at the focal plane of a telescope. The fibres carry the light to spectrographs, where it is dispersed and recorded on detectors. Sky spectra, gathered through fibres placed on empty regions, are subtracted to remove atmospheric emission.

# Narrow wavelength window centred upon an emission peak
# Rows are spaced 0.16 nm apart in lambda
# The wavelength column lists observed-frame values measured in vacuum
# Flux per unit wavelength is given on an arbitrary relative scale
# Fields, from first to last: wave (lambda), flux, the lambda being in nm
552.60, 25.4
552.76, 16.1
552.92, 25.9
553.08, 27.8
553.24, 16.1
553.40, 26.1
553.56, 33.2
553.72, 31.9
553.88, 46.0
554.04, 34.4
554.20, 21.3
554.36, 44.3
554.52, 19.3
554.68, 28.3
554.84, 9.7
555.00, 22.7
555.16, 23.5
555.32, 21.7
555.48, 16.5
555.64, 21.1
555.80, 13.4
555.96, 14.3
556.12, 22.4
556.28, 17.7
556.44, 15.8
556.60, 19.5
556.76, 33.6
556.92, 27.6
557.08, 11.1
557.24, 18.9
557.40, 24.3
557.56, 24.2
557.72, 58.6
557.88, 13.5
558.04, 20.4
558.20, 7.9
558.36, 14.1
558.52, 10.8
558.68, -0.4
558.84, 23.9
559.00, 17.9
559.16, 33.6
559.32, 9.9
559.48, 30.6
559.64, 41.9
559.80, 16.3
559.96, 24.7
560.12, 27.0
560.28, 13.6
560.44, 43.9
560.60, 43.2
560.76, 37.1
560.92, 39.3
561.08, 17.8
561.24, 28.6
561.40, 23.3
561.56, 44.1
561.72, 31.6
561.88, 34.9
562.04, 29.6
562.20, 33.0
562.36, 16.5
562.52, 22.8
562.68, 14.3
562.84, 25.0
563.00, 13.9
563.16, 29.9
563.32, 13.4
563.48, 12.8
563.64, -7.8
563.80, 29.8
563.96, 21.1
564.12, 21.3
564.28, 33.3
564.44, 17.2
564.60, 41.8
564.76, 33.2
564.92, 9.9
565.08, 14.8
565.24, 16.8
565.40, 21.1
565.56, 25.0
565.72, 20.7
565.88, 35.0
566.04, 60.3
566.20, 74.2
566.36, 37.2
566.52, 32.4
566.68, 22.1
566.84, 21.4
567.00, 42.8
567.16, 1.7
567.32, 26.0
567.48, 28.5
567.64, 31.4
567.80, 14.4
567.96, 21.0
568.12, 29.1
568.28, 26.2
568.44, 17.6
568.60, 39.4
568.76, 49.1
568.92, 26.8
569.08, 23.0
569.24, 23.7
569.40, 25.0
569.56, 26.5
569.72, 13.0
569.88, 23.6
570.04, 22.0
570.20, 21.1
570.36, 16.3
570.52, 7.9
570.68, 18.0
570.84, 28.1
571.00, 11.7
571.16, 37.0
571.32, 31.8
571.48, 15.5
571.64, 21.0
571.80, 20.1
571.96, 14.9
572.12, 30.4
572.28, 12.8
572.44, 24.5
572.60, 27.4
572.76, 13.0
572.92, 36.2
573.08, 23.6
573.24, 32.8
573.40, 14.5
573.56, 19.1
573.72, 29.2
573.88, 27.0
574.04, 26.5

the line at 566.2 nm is [O III] 5007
